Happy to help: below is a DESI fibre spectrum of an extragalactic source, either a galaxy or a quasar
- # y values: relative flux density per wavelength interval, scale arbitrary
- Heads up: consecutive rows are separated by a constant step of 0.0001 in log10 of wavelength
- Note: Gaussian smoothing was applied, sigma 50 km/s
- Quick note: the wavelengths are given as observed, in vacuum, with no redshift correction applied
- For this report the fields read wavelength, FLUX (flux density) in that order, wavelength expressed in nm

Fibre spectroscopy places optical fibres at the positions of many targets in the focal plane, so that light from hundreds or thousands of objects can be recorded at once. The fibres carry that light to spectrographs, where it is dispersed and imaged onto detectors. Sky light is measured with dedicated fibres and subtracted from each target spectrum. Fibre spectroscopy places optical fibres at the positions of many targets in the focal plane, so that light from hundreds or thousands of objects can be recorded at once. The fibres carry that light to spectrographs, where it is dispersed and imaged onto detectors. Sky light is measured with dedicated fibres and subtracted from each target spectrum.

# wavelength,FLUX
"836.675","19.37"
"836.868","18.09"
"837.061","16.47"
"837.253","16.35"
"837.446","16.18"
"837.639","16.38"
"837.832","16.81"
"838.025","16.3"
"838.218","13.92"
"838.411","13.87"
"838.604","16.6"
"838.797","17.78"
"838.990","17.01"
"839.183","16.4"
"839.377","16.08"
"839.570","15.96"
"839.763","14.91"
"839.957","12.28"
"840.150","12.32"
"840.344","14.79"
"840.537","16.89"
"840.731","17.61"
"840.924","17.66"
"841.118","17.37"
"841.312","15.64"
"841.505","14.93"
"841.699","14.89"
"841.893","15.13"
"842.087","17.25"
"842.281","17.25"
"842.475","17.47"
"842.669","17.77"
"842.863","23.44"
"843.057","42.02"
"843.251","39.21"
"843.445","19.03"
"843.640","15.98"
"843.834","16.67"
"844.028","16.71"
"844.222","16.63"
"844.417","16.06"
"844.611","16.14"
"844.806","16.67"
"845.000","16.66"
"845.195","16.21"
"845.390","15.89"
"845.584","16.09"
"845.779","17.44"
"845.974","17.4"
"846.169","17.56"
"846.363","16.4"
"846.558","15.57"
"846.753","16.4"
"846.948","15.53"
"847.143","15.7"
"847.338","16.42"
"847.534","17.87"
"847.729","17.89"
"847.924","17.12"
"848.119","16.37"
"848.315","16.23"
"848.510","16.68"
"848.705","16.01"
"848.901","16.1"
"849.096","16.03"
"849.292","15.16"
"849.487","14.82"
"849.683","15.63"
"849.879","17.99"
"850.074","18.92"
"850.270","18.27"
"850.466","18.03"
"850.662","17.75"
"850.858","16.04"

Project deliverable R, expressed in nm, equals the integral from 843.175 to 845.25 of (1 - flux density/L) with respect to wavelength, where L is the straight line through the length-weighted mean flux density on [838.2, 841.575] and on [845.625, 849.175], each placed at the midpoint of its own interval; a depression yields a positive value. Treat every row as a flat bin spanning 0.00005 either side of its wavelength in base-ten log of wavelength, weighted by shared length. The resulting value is -0.30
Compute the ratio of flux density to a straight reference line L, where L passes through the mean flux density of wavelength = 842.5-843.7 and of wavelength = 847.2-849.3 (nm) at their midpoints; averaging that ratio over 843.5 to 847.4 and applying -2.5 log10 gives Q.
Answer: 0.293 mag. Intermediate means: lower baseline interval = 26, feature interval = 16.4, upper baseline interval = 16.6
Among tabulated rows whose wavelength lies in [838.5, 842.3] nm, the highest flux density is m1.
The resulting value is 17.78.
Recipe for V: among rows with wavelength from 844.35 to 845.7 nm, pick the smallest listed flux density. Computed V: 15.89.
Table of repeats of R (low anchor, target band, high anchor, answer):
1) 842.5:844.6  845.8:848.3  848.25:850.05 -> 0.221 nm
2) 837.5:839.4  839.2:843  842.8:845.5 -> 0.337 nm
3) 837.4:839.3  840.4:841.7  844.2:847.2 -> -0.021 nm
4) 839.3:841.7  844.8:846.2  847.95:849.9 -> -0.077 nm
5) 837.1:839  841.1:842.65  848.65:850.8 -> 0.006 nm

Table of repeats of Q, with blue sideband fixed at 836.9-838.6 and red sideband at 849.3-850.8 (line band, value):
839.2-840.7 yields 0.083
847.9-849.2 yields 0.046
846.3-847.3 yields 0.060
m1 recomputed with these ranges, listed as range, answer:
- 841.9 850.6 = 42.02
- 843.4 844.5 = 19.03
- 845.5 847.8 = 17.89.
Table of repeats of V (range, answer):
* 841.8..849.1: 15.13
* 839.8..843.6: 12.28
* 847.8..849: 16.01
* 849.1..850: 14.82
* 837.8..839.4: 13.87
